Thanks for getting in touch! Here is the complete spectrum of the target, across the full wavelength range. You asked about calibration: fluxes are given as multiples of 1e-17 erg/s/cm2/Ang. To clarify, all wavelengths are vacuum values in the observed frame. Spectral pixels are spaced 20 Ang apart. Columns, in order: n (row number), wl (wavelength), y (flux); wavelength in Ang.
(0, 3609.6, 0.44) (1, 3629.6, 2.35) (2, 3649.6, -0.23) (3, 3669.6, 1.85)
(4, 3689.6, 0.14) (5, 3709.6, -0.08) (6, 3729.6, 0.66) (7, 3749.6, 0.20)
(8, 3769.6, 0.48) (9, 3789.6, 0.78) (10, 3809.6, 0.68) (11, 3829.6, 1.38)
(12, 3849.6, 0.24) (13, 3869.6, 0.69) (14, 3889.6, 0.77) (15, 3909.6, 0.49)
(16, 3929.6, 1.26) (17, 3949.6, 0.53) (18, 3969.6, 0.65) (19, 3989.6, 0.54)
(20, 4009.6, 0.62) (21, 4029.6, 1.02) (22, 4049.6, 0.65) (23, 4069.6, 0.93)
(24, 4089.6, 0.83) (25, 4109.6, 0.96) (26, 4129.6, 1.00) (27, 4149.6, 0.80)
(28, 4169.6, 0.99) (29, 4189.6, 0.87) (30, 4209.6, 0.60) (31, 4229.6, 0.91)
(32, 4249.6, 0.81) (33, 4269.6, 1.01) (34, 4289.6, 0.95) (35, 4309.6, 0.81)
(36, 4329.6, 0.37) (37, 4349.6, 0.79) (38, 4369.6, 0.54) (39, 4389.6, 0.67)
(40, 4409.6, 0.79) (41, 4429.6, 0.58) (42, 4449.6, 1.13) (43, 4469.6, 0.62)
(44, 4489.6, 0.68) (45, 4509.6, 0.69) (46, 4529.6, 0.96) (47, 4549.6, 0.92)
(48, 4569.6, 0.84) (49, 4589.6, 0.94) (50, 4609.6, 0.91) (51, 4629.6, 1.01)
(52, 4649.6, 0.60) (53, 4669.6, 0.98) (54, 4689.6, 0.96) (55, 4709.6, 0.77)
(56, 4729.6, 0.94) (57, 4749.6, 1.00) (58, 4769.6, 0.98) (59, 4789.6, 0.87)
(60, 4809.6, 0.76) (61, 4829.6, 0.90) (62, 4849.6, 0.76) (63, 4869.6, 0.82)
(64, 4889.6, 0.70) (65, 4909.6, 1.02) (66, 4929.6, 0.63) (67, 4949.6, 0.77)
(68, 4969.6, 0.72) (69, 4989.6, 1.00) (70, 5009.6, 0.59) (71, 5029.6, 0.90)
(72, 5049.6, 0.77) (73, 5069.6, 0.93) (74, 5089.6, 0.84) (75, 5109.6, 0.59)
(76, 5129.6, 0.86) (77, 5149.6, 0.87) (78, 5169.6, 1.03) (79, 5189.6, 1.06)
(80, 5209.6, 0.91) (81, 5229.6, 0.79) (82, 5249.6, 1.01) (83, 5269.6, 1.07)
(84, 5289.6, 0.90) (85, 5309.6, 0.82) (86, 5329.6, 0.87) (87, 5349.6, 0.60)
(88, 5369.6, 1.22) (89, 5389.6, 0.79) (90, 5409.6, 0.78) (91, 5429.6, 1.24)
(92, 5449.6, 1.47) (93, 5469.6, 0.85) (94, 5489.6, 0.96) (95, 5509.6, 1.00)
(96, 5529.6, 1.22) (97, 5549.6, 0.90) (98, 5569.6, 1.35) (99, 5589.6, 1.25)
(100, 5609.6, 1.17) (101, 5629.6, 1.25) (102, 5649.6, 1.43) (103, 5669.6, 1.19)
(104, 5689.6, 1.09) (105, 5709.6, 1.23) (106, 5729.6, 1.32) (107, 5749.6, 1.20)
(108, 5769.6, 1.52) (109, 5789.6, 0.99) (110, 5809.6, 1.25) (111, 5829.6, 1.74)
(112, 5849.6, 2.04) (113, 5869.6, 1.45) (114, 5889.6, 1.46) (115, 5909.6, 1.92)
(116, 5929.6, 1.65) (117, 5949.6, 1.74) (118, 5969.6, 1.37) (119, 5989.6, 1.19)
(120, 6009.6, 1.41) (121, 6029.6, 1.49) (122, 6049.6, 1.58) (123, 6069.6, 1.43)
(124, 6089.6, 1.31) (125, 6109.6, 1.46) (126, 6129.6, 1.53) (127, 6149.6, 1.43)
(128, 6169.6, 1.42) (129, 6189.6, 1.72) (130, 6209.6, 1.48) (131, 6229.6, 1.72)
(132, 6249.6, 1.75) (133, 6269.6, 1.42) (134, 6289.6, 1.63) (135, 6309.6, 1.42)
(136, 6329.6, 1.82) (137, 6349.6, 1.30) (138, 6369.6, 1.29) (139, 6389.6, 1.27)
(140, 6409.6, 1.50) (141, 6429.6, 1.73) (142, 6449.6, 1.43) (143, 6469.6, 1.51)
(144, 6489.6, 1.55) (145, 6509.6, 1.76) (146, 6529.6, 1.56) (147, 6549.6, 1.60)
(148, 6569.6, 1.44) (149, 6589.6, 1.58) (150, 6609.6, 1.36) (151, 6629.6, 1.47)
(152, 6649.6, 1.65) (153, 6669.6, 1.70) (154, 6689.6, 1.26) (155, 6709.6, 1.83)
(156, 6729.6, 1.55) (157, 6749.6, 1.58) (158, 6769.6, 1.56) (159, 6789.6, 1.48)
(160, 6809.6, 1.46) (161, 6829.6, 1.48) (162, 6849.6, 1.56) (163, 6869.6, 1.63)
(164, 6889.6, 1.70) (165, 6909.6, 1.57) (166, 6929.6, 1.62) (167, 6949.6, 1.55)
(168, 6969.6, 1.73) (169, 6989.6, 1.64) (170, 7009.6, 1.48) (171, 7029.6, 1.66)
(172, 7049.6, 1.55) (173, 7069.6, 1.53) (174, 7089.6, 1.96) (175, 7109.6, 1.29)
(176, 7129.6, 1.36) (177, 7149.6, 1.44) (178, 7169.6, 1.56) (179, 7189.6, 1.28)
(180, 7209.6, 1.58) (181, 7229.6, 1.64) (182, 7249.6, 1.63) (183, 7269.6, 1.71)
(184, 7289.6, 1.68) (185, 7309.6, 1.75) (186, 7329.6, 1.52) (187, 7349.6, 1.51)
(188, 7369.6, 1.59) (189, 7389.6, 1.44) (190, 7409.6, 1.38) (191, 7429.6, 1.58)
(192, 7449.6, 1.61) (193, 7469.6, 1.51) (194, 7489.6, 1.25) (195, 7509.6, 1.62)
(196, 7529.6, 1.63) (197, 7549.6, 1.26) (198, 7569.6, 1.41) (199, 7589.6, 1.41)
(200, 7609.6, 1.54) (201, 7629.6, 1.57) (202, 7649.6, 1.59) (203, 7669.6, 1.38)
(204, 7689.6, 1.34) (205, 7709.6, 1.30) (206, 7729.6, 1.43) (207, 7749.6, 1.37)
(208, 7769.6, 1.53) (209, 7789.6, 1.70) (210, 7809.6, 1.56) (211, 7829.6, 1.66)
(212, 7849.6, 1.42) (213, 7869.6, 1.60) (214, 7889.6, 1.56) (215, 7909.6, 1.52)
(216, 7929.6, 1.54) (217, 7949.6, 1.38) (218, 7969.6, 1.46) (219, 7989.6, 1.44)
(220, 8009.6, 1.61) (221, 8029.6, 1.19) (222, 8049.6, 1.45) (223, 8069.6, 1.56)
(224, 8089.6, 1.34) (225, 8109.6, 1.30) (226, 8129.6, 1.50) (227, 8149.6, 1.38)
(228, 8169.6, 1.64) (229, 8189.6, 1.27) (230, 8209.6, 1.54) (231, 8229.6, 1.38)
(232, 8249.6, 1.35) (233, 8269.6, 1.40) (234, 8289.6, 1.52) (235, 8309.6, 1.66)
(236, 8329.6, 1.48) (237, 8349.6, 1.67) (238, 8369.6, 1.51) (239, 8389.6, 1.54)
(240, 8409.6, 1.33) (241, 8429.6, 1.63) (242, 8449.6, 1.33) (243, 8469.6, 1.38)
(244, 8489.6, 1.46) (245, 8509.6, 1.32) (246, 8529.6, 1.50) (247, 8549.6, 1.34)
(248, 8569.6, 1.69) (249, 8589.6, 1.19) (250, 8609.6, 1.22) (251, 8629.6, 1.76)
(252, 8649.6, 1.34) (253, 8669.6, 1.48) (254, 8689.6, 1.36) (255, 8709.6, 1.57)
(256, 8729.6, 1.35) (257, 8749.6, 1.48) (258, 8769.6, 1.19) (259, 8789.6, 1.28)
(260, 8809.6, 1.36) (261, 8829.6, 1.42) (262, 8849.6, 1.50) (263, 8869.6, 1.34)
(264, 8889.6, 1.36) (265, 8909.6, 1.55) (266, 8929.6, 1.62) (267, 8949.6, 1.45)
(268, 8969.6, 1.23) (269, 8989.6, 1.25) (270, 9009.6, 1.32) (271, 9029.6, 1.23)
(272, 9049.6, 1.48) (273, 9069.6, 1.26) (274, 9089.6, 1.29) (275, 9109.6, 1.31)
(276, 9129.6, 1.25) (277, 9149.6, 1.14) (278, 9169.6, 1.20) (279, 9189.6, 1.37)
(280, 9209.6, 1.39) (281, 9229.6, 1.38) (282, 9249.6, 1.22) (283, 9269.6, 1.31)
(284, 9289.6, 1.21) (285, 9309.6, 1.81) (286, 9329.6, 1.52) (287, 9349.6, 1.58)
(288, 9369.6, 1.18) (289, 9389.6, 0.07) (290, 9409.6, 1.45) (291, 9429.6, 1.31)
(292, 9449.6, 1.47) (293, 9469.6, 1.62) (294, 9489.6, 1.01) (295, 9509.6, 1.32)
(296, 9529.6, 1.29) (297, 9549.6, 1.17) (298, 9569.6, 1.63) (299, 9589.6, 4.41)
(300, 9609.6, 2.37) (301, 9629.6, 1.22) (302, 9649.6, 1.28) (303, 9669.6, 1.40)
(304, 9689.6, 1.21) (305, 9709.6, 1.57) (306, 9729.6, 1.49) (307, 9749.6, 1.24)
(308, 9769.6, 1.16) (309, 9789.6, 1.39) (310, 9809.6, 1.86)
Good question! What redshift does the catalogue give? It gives 0.460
